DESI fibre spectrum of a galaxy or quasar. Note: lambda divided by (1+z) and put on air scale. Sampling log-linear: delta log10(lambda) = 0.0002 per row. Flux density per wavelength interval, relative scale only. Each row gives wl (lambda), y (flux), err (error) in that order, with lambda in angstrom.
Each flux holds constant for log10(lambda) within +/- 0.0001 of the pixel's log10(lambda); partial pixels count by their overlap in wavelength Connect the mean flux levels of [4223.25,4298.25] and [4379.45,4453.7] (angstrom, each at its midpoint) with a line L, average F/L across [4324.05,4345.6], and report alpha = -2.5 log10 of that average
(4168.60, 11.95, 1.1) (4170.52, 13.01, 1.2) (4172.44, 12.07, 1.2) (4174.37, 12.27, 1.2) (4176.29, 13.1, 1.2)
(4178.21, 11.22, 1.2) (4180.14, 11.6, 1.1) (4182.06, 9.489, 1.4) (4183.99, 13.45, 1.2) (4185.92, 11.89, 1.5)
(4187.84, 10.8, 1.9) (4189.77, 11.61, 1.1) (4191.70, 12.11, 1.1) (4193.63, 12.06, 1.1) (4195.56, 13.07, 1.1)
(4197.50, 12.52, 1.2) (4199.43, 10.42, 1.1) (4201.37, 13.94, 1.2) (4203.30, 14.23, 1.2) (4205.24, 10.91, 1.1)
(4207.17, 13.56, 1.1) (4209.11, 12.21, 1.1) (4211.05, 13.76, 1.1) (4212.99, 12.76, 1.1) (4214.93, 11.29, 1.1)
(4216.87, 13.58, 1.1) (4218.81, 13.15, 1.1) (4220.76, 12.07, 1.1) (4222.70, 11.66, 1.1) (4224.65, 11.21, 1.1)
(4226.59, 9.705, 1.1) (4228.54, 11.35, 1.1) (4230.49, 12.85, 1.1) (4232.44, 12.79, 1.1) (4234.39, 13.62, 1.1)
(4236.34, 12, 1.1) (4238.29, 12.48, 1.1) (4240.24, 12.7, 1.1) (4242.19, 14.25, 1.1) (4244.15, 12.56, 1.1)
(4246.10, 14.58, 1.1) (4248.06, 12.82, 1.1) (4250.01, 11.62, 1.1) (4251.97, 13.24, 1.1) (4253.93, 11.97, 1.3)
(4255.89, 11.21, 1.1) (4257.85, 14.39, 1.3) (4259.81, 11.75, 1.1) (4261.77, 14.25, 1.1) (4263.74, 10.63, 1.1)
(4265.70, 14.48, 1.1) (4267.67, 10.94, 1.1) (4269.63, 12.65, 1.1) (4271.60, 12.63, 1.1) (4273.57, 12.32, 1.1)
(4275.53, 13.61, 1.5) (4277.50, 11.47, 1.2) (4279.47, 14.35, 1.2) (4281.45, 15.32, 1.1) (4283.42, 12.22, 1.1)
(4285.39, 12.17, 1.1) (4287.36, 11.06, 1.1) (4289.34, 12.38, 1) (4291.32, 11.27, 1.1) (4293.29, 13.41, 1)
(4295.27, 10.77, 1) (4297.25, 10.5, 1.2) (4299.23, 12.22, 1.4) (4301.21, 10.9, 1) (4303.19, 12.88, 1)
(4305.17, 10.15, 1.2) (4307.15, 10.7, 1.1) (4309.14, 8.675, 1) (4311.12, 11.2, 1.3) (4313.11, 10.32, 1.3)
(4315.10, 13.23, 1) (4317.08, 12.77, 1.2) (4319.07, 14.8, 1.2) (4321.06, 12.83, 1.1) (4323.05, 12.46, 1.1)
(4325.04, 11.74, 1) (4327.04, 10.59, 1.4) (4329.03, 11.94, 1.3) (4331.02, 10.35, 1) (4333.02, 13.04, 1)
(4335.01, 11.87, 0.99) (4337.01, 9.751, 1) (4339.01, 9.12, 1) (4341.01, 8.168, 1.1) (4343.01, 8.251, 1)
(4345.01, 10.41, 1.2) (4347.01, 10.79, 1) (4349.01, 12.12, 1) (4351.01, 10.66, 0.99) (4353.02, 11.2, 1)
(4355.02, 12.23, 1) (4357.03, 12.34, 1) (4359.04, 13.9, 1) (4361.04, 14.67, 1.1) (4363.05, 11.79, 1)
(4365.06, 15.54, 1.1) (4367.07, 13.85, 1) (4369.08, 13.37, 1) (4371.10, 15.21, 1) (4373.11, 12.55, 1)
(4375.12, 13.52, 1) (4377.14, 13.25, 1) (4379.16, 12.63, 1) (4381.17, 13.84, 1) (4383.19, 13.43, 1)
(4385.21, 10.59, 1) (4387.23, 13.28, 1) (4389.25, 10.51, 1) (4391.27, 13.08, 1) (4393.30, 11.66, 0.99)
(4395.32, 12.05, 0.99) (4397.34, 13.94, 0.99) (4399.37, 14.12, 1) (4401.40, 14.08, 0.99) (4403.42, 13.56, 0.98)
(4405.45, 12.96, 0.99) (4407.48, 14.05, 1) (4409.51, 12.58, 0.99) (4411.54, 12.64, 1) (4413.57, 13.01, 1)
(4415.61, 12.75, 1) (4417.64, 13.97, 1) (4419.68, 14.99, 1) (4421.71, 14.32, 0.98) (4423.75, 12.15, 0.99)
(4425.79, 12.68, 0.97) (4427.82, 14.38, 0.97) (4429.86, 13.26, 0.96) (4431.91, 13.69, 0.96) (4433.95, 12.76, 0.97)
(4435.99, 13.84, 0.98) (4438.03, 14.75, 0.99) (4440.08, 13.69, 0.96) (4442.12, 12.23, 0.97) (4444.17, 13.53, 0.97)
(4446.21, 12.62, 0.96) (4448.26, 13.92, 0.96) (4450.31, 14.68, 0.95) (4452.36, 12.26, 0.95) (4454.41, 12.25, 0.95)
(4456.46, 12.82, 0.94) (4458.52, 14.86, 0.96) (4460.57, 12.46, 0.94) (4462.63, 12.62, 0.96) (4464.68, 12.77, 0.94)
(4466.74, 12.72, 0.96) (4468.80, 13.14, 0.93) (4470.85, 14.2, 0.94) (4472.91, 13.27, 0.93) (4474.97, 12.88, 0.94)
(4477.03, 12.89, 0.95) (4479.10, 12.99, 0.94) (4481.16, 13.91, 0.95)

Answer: 0.22 mag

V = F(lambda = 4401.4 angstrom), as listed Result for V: 14.08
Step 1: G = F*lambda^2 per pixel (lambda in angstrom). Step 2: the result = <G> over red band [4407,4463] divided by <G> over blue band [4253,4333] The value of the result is 1.2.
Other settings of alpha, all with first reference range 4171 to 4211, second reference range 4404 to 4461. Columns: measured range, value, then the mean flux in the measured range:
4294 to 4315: 0.16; 11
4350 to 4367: 0.01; 12.9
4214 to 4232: 0.04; 11.9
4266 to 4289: 0.00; 12.7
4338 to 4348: 0.35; 9.35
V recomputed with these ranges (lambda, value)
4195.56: 13.07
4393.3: 11.66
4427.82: 14.38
